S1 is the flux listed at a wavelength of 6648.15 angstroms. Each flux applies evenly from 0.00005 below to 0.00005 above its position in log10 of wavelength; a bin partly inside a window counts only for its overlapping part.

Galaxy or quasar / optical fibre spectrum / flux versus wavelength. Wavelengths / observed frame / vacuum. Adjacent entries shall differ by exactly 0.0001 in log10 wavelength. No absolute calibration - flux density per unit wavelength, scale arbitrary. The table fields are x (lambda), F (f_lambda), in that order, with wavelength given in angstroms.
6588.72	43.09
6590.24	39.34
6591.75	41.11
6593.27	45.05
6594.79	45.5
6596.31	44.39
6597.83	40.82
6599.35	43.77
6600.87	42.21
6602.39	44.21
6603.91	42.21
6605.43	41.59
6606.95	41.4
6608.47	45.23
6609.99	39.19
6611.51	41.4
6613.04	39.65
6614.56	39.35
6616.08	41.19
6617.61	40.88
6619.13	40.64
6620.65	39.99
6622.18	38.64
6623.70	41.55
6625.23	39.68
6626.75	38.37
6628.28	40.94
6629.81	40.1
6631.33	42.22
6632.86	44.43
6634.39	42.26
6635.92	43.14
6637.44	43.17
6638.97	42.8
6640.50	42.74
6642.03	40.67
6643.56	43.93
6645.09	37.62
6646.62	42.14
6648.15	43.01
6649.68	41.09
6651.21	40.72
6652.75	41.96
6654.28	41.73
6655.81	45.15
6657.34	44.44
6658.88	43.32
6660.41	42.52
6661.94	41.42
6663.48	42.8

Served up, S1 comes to 43.01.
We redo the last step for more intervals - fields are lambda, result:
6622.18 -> 38.64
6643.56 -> 43.93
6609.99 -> 39.19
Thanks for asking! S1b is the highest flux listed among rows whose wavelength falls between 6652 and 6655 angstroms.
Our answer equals 41.96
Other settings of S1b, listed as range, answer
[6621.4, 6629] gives 41.55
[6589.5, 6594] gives 45.05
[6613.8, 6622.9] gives 41.19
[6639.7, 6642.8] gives 42.74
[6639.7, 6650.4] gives 43.93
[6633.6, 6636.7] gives 43.14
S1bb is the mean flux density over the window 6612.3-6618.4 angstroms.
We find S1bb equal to 40.3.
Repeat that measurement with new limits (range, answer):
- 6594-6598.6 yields 43.5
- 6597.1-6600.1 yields 42.3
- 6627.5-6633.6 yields 41.9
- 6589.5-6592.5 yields 40.3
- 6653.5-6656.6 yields 43.5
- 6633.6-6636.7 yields 42.8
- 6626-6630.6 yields 39.8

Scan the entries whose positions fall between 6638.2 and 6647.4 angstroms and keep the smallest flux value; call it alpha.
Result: 37.62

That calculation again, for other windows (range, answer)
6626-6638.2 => 38.37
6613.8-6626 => 38.64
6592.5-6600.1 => 40.82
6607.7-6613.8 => 39.19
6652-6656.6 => 41.73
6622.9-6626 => 39.68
